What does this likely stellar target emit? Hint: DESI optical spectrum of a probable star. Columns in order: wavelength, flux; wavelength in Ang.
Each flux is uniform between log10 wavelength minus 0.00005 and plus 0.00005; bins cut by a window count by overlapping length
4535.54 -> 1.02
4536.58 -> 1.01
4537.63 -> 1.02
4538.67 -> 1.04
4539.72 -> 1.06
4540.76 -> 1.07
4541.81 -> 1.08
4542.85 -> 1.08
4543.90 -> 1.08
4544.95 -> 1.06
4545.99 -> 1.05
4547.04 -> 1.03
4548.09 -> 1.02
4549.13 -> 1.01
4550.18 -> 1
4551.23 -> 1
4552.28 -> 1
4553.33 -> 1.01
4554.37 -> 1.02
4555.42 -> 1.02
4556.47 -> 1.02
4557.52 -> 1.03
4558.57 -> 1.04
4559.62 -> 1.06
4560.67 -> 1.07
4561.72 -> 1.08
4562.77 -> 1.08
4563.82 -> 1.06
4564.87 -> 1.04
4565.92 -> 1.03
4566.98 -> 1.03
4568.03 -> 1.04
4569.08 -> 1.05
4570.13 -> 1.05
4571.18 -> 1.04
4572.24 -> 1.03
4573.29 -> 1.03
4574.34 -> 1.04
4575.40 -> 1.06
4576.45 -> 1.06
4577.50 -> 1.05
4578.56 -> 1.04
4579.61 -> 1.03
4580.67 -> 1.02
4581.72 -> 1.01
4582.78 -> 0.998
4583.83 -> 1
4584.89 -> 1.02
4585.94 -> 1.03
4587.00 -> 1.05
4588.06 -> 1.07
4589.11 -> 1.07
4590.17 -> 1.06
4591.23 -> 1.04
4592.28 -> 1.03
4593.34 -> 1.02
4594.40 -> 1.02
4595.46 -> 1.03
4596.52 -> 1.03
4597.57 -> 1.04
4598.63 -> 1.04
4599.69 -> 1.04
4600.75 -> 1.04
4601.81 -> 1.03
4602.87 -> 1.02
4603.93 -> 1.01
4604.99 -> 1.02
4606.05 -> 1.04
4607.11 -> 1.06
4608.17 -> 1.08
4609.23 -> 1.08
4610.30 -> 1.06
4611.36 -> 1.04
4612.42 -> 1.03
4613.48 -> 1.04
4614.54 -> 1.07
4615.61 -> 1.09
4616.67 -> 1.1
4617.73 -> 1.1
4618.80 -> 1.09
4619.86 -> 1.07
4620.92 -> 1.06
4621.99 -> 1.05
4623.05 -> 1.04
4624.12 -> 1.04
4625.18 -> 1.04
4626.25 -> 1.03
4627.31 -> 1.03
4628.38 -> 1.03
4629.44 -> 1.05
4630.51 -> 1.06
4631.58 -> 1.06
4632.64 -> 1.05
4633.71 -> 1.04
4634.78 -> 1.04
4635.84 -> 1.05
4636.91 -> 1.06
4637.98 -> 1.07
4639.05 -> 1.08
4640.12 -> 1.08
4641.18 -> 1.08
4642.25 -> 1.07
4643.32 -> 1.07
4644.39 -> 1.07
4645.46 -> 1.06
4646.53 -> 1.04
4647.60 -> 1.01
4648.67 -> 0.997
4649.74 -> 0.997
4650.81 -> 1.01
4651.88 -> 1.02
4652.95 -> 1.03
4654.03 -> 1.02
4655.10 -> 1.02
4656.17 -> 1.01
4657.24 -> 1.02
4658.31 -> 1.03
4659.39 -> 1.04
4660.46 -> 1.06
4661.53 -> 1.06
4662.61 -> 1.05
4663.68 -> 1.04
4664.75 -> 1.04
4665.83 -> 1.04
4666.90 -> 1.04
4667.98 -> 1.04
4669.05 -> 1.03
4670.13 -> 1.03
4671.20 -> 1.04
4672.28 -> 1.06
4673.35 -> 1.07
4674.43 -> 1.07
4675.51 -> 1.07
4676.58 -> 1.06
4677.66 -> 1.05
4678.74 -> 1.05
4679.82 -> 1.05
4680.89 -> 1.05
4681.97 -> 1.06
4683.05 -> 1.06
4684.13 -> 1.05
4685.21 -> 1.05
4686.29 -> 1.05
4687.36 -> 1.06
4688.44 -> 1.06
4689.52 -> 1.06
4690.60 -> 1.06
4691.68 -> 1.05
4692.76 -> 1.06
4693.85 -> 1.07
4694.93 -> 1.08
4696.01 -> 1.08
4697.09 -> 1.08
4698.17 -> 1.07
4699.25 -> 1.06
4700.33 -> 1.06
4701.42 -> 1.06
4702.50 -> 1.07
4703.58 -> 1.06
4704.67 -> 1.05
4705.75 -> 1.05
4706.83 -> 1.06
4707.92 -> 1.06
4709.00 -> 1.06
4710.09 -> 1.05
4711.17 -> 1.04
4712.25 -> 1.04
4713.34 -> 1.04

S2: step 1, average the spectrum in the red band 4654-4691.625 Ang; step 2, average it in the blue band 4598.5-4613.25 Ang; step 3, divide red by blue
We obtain 1.01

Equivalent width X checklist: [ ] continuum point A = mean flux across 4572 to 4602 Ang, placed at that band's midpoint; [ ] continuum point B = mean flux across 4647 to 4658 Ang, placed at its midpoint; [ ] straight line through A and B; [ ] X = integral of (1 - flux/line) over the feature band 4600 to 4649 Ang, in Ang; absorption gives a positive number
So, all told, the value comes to -1.4 Ang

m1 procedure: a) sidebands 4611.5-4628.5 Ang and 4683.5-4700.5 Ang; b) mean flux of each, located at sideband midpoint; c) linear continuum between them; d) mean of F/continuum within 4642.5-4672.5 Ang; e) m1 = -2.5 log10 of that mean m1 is 0.026 mag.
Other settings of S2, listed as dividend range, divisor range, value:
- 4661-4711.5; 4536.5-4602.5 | 1.02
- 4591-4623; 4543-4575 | 1.01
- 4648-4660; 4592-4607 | 0.99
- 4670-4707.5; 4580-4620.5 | 1.01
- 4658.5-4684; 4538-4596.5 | 1.01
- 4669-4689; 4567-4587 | 1.02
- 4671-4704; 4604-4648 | 1.00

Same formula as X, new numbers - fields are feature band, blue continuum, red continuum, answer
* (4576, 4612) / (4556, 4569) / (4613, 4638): 0.51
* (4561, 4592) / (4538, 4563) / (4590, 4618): 0.06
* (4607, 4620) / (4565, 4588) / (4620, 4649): -0.32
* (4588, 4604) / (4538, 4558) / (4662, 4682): 0.07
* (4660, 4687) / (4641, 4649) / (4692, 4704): 0.21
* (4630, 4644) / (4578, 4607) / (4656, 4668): -0.34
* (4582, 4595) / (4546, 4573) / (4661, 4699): 0.08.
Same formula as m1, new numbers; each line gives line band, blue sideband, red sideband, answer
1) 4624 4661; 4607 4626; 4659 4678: 0.015 mag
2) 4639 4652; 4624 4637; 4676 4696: 0.003 mag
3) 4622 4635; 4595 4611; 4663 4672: -0.003 mag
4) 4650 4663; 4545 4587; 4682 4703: 0.026 mag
